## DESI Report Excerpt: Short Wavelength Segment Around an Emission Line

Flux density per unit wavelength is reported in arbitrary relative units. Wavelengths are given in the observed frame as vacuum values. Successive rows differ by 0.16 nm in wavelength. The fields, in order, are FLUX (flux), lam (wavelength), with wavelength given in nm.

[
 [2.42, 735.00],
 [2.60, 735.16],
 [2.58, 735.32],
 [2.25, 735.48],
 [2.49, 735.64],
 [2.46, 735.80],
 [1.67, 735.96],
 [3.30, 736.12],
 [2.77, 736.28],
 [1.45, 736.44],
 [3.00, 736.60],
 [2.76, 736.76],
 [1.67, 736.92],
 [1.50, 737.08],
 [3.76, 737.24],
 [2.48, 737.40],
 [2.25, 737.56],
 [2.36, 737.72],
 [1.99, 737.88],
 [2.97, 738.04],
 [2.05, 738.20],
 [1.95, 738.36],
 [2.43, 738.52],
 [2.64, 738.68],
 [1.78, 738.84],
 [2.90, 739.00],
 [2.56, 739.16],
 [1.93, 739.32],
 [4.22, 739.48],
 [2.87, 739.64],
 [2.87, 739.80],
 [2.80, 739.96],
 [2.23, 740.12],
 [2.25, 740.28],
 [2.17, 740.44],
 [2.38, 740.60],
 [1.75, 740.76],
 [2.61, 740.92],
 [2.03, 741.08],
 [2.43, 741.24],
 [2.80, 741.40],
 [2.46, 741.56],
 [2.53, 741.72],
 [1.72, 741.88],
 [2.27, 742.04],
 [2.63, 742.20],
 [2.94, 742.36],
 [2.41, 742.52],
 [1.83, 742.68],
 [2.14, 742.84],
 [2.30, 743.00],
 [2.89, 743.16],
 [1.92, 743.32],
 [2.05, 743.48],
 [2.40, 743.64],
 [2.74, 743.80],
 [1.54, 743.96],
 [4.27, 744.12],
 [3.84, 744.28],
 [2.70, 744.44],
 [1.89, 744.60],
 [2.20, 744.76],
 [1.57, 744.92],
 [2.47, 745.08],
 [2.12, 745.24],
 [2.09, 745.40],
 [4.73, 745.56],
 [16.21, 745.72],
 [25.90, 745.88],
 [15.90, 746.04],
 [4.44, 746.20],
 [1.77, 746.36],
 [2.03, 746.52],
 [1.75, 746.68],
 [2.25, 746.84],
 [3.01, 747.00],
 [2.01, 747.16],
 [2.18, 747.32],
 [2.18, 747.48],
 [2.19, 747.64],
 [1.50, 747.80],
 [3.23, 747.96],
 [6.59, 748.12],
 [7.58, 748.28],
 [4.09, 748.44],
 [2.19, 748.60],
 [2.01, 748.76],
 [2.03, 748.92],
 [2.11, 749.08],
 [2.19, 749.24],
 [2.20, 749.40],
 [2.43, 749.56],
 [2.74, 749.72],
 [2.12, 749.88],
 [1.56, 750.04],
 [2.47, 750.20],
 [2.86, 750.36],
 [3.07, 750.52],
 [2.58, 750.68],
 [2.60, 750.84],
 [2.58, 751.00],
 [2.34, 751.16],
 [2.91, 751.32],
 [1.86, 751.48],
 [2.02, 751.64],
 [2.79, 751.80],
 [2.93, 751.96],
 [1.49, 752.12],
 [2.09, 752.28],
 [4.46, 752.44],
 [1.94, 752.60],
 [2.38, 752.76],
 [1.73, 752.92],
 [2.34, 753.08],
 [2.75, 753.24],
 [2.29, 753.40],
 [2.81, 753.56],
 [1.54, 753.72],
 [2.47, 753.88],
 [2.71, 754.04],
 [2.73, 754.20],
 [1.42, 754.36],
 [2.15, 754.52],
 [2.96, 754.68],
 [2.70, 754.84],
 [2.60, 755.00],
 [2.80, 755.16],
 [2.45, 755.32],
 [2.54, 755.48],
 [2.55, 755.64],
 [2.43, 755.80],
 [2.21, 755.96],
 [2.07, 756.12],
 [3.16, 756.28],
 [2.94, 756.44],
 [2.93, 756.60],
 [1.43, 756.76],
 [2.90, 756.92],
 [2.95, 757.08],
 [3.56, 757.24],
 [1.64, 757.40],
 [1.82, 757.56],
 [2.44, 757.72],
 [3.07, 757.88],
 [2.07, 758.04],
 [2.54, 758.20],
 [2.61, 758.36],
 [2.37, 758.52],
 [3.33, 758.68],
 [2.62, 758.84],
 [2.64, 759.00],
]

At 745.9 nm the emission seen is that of Halpha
